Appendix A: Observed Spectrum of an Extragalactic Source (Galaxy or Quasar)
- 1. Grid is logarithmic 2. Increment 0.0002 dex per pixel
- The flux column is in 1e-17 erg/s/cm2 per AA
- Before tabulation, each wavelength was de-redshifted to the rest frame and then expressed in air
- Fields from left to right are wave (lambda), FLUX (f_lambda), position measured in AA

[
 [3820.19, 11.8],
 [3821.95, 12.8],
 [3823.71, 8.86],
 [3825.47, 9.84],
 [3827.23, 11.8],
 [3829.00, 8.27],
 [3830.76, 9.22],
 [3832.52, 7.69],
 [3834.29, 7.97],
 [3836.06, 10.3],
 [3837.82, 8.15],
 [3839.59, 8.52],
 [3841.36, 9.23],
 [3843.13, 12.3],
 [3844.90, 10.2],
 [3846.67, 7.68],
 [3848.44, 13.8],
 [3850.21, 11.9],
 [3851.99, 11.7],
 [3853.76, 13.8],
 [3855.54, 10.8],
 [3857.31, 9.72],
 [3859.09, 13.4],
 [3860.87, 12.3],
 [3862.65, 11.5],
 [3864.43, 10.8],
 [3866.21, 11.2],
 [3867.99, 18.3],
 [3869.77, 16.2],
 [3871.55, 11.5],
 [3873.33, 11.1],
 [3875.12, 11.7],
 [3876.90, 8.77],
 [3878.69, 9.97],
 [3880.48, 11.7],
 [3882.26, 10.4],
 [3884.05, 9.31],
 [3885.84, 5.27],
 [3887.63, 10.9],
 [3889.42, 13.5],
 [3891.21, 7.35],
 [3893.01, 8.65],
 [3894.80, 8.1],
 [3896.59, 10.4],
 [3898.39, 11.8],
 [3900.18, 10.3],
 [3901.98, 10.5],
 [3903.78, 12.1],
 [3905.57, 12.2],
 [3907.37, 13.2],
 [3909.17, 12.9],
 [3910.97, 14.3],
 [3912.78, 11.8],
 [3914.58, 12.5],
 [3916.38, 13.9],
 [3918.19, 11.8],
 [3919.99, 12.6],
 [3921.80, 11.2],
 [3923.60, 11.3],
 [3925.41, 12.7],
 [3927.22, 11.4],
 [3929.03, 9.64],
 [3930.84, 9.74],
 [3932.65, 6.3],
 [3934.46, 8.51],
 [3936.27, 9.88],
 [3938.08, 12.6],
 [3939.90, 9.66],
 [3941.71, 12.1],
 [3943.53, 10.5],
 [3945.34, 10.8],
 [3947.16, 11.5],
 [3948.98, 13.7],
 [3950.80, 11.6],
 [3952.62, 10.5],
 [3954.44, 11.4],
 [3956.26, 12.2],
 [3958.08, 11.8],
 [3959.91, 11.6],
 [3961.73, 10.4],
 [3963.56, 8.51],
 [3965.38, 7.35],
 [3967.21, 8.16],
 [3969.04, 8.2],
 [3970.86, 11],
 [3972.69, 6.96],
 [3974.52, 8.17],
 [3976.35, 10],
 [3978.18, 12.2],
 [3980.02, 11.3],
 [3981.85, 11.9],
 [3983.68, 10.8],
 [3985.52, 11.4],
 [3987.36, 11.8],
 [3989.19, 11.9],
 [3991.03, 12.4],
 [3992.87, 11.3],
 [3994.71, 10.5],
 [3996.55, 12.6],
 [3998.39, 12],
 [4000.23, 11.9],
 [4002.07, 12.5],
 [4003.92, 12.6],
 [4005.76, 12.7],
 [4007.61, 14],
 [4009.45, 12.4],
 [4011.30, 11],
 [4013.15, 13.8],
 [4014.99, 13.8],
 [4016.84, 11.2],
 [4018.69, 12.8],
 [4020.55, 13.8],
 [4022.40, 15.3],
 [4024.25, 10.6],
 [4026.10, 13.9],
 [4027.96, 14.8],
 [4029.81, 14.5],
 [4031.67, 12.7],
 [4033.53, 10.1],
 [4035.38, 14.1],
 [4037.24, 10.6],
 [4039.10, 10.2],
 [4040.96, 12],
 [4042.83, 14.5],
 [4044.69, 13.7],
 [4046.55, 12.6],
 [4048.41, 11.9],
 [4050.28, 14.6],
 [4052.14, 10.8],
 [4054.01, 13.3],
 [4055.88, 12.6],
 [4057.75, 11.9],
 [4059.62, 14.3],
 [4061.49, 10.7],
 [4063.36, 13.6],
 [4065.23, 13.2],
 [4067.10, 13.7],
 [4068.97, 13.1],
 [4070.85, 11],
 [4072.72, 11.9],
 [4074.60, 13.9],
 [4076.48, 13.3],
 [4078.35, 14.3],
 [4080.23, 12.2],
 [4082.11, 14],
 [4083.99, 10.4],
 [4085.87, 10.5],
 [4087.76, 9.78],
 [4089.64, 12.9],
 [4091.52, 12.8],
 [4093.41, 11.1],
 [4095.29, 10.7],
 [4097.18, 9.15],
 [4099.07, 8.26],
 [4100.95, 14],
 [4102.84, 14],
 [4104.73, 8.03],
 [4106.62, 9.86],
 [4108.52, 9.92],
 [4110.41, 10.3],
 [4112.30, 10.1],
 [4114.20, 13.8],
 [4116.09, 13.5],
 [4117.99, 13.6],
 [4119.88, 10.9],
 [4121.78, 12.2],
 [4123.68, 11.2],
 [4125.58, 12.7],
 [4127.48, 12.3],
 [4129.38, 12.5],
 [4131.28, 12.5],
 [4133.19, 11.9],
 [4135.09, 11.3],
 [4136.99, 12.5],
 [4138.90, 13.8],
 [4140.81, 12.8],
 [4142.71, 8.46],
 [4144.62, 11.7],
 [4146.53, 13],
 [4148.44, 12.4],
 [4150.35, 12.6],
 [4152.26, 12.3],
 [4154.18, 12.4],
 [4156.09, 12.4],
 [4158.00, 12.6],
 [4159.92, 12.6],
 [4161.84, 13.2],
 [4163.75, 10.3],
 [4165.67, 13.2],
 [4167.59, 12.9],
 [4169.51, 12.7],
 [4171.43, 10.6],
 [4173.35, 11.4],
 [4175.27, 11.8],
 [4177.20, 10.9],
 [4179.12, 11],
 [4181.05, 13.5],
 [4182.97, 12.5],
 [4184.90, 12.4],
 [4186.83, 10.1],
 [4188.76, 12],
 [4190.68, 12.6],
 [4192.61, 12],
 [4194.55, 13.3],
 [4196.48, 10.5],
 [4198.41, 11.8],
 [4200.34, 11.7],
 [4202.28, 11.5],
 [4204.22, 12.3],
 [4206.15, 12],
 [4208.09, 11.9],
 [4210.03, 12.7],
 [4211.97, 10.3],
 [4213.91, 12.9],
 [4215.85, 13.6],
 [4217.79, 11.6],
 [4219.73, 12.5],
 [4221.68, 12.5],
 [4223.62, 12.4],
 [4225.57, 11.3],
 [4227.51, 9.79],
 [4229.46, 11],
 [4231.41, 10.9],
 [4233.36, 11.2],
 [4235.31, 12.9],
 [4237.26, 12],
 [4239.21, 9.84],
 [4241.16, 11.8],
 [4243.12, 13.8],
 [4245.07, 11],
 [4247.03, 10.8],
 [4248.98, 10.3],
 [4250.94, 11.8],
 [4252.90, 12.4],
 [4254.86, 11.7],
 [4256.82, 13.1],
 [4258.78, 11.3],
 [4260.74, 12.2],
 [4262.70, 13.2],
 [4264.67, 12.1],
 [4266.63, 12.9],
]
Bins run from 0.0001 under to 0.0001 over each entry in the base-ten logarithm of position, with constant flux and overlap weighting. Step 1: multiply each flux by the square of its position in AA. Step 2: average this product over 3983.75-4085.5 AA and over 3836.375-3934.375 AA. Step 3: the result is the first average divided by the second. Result 1.22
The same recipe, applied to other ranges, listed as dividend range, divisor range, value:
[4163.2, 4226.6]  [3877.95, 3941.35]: 1.27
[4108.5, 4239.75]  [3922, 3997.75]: 1.25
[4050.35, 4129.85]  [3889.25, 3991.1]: 1.19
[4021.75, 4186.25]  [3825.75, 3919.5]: 1.24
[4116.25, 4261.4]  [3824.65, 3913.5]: 1.29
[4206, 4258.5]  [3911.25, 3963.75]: 1.22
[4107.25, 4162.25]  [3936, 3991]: 1.23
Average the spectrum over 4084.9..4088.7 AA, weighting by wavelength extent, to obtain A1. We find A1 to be 10.1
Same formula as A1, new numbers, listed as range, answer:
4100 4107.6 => 11.5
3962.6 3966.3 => 7.95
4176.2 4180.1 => 10.9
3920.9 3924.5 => 11.3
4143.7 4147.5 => 12.4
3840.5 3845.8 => 10.6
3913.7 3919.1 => 12.7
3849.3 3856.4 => 12.1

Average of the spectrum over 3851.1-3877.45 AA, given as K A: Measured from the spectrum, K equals 12.2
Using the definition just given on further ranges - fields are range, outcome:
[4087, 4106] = 11.1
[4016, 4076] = 12.8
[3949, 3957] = 11.7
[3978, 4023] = 12.3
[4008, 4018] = 12.5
